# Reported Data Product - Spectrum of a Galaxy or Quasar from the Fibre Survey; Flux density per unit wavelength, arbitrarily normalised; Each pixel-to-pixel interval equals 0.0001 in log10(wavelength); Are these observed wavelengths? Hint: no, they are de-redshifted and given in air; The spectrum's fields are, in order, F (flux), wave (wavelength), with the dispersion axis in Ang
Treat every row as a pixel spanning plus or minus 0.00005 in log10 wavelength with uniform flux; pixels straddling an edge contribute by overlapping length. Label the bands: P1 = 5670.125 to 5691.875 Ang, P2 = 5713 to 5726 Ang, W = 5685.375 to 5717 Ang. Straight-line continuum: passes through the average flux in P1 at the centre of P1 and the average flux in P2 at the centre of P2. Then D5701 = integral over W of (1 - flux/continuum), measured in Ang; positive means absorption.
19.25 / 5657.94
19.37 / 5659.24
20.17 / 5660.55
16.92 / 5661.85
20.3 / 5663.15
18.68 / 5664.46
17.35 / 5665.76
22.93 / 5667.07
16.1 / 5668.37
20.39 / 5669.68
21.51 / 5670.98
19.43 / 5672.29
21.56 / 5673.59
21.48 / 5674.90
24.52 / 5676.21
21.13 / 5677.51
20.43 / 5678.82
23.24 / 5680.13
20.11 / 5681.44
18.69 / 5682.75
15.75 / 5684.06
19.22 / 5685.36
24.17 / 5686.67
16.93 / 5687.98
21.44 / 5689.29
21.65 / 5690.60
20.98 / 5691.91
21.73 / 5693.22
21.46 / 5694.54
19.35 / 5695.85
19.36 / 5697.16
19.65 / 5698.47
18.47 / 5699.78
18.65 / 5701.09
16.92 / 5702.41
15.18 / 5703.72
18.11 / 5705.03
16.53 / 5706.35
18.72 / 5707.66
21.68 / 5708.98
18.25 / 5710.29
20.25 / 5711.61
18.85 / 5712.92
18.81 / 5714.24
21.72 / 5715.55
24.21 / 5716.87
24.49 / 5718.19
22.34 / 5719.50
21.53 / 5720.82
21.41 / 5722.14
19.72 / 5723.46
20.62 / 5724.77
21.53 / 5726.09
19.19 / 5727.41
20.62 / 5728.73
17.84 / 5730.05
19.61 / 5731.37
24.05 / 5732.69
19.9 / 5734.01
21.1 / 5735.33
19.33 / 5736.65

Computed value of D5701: 2.3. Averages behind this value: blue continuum 20.7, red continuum 21.5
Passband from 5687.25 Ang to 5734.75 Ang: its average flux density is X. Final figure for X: 20.1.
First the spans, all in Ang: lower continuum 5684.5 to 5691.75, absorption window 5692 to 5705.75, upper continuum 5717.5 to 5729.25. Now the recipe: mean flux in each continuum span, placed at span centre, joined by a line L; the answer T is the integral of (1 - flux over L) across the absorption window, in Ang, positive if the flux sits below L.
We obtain 1.2 Ang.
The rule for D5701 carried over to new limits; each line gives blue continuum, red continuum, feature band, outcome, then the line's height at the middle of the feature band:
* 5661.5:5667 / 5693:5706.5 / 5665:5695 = -2.80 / 18.8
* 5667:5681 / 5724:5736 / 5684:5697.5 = 0.32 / 20.9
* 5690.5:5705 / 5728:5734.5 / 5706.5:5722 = -0.80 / 19.8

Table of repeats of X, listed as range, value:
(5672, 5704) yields 20.1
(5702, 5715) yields 18.4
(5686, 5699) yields 20.7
